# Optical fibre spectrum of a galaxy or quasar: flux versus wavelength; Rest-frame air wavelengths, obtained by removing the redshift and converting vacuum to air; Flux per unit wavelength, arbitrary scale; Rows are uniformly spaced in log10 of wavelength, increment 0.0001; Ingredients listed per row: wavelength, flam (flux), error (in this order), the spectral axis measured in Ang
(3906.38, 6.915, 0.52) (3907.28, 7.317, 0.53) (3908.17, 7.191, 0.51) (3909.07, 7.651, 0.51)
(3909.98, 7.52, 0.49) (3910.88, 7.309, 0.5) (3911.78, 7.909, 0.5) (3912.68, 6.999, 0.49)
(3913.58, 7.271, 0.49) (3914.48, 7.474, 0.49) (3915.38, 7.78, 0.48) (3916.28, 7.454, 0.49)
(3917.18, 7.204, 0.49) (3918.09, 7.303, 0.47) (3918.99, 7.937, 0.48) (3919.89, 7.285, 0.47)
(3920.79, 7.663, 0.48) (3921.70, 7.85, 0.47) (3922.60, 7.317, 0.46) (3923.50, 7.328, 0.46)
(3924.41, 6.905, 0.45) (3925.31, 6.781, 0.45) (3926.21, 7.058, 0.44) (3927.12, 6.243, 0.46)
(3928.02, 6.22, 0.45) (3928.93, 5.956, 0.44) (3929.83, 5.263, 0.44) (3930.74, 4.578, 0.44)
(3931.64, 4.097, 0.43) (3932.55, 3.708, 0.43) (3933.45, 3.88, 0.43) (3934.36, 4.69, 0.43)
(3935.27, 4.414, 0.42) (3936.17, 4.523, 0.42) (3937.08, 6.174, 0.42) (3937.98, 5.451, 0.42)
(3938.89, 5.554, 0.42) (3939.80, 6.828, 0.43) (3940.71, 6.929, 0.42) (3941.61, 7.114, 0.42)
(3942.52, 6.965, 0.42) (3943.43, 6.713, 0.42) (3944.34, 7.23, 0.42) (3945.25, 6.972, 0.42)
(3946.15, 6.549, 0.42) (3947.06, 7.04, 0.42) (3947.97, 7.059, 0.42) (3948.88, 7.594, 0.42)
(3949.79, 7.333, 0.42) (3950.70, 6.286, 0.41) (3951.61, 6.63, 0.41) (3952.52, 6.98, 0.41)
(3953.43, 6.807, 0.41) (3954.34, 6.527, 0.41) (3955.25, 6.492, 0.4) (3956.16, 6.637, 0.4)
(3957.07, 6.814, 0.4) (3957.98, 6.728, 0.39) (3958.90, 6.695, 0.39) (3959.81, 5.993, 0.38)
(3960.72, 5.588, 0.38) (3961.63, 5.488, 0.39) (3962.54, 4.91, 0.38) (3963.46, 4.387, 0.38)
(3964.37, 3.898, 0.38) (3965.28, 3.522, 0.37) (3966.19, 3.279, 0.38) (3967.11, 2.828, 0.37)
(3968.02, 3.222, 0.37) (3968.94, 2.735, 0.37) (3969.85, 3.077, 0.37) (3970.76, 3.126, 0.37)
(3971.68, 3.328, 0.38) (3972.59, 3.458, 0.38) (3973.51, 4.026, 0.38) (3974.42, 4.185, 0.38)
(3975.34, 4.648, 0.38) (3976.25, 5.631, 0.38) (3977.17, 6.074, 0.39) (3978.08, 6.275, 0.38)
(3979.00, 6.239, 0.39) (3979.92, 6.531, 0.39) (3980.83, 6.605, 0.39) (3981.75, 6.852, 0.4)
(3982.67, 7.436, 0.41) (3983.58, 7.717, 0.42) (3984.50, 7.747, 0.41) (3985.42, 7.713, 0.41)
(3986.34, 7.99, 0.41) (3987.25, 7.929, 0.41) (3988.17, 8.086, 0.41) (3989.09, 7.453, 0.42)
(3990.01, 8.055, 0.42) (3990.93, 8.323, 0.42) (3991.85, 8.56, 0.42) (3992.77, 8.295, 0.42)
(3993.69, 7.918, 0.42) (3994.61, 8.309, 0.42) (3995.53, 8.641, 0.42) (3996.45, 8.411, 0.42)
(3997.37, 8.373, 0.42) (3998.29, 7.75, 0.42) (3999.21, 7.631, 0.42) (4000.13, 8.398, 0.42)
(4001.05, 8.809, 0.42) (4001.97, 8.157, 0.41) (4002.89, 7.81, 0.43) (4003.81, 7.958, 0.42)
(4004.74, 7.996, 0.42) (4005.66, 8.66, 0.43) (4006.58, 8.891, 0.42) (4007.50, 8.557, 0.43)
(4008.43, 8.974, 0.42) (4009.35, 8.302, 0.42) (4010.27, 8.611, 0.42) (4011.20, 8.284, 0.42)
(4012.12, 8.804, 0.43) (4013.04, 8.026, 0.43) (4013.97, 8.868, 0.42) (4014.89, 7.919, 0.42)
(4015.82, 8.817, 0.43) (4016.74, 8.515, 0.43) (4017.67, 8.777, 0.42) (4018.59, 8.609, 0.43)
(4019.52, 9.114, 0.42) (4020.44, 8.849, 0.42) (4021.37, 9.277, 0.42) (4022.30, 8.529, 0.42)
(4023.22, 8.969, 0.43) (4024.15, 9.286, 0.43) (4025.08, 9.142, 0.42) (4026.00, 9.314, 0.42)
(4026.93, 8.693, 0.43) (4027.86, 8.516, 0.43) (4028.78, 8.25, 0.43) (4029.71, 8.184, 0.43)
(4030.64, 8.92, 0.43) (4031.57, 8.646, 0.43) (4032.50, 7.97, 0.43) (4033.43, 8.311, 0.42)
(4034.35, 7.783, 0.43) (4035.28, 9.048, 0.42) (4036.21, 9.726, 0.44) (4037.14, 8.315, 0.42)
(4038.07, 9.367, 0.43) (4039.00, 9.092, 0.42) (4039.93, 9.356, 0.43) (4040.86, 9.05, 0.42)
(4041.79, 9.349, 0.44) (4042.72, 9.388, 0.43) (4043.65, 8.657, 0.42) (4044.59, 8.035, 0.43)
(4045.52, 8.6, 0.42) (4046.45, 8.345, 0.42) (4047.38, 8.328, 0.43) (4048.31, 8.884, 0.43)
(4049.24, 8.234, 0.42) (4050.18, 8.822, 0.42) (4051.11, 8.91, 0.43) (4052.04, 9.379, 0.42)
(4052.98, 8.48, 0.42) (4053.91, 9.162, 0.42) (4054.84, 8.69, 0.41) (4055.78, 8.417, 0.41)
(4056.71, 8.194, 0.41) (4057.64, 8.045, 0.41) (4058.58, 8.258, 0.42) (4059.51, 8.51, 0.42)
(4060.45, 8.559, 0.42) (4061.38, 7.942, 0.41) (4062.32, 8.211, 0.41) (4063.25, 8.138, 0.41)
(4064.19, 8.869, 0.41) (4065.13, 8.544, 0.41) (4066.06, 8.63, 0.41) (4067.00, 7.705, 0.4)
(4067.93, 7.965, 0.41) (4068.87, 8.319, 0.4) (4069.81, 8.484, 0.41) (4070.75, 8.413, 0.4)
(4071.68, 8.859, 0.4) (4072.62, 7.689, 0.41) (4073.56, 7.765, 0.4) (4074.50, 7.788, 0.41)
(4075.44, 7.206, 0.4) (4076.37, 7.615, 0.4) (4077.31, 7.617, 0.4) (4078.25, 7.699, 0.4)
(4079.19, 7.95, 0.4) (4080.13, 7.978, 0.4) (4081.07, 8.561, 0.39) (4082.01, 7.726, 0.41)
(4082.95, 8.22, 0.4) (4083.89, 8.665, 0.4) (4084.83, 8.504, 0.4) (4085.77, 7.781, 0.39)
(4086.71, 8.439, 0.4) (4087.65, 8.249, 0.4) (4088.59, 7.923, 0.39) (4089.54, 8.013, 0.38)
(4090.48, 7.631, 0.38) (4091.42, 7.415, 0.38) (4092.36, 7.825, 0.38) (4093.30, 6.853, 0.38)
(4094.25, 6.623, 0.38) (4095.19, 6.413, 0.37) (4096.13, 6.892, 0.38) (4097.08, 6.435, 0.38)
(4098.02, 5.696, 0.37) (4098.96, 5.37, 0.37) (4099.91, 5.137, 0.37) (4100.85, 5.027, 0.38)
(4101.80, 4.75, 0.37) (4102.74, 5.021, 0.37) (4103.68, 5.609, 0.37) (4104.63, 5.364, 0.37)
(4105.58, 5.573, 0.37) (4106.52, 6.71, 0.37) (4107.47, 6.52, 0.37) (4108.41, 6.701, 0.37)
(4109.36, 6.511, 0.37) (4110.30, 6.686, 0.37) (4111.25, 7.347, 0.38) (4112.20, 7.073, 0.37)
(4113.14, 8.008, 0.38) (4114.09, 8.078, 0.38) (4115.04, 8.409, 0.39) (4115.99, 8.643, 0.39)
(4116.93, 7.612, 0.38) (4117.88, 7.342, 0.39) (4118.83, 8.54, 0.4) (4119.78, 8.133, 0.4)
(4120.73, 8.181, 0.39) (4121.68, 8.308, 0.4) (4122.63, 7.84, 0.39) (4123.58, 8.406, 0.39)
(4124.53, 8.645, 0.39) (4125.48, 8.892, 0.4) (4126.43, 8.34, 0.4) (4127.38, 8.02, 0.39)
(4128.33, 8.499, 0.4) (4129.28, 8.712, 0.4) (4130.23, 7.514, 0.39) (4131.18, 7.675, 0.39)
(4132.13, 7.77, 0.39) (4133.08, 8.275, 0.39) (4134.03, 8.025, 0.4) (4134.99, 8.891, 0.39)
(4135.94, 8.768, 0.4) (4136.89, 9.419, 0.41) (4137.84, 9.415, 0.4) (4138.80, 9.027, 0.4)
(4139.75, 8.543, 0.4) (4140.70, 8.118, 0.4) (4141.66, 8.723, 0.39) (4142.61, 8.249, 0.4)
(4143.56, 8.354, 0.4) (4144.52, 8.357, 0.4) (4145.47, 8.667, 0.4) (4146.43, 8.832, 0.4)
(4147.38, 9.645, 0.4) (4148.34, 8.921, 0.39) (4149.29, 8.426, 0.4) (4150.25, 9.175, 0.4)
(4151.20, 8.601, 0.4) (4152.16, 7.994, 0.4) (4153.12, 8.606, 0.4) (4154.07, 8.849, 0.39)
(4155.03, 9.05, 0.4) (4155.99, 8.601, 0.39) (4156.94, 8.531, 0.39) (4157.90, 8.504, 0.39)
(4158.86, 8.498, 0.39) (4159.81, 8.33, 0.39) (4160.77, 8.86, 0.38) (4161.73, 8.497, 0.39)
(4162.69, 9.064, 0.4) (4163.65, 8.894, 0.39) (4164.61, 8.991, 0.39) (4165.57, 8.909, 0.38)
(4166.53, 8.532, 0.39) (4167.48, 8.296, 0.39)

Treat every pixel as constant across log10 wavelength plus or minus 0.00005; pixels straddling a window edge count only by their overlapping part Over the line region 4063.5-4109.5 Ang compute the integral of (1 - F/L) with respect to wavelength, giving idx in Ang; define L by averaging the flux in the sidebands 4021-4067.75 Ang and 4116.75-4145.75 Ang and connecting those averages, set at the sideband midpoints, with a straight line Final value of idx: 6.6 Ang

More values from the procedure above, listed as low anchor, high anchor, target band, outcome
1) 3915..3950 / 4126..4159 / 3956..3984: 7.1 Ang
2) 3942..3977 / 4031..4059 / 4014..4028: -1.9 Ang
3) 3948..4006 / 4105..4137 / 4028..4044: -4.0 Ang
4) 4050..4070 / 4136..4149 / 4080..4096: 1.5 Ang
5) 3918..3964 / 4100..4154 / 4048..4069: -3.4 Ang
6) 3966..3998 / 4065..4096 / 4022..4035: -2.9 Ang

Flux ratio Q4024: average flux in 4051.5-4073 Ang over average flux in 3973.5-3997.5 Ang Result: 1.16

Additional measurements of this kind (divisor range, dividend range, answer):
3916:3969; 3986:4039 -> 1.41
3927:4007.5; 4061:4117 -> 1.16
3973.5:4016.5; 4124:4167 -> 1.11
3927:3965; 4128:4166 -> 1.44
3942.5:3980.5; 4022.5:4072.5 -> 1.56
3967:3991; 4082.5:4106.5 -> 1.16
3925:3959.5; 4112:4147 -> 1.35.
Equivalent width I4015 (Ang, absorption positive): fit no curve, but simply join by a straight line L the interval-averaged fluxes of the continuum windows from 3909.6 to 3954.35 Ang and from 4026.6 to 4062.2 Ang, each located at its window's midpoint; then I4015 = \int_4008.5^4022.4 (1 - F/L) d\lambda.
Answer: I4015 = -0.90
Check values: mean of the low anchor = 6.57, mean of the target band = 8.63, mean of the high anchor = 8.64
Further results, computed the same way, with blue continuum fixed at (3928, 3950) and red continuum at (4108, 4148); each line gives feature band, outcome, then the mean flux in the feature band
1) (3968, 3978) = 3.6 Ang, 4.08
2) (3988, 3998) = -2.5 Ang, 8.21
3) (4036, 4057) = -4.6 Ang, 8.81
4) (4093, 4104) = 2.9 Ang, 5.81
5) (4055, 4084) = -2.4 Ang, 8.14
